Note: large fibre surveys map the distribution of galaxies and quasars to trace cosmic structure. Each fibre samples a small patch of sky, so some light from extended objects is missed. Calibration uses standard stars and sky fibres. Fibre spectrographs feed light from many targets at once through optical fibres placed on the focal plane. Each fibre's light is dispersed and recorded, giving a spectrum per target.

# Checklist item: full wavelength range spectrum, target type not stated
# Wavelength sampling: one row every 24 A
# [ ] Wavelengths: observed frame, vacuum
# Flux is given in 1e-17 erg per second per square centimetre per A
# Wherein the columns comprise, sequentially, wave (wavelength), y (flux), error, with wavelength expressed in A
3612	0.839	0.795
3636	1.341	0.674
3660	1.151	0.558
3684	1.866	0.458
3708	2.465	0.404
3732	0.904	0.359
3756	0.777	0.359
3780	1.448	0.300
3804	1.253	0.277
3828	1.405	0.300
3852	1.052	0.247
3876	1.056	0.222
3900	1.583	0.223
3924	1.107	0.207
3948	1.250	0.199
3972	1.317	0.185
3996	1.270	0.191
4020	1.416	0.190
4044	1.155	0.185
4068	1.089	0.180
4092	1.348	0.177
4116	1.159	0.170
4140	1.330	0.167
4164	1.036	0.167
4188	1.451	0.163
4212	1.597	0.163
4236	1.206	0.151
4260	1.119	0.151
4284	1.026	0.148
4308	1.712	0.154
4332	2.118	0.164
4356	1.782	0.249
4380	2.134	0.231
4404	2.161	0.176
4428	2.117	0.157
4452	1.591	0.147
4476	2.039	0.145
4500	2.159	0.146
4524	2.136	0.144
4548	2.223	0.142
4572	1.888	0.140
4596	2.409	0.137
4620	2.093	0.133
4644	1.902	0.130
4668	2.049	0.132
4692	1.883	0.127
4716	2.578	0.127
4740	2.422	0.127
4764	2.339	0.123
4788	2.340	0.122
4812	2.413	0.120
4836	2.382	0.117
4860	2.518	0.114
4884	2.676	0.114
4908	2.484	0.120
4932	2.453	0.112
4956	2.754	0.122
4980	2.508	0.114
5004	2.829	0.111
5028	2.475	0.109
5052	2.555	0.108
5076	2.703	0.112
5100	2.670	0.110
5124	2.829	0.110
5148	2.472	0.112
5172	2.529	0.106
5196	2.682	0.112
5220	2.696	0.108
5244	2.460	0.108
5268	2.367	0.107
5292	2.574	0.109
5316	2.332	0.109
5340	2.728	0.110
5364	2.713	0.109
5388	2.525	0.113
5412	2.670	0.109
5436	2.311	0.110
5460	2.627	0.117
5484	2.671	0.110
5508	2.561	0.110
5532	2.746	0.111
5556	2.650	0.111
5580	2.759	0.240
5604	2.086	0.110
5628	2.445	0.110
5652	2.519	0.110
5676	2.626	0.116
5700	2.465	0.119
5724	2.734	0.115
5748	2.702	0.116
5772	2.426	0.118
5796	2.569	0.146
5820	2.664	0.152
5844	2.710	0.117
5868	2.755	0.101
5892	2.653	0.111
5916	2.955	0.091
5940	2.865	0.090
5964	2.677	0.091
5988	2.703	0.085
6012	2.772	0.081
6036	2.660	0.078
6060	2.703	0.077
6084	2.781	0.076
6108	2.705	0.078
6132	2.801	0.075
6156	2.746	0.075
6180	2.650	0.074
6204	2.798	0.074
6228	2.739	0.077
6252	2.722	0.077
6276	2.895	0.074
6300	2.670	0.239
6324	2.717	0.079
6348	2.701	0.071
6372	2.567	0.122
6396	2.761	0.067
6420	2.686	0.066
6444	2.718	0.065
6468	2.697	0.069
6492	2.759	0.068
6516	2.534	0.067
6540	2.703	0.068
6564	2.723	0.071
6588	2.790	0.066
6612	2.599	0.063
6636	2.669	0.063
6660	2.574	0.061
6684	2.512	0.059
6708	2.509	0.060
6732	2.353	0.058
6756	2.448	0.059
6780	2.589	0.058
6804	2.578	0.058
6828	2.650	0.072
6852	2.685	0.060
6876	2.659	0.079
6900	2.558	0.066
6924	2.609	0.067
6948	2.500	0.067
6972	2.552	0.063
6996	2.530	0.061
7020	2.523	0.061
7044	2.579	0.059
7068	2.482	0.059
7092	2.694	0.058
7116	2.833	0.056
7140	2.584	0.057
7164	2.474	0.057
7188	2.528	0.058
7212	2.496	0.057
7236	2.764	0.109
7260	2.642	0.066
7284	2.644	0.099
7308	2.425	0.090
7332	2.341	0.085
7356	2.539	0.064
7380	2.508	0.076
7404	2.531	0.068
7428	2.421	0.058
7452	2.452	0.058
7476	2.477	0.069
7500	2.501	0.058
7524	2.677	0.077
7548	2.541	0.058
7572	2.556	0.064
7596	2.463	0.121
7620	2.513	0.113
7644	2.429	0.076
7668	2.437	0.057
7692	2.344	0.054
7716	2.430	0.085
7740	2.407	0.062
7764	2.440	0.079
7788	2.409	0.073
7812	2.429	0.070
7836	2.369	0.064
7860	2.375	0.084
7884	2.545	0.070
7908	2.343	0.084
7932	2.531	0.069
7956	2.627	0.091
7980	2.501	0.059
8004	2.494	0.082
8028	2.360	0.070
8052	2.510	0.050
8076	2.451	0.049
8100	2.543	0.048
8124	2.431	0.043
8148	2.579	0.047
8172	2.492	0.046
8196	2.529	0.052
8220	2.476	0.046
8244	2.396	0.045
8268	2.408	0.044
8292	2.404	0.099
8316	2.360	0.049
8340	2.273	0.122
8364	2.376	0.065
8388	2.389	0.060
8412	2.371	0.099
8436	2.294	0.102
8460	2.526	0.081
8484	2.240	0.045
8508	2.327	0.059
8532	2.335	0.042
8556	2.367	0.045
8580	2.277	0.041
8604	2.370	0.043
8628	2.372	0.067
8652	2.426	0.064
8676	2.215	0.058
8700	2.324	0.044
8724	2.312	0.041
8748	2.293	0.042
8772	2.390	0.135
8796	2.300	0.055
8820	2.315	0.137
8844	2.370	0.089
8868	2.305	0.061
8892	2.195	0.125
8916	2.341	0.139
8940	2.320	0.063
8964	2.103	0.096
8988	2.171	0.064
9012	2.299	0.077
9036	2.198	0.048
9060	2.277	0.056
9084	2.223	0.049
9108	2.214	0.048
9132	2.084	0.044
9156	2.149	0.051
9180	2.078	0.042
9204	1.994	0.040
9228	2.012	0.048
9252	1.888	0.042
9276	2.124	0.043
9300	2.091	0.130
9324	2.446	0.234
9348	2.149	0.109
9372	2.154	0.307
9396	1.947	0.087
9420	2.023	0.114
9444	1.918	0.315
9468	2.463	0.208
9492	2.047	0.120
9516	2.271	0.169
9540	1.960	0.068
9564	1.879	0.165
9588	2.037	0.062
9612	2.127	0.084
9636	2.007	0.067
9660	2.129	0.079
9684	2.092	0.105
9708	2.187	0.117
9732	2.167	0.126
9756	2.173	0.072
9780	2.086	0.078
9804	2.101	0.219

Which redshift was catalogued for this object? 0.08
